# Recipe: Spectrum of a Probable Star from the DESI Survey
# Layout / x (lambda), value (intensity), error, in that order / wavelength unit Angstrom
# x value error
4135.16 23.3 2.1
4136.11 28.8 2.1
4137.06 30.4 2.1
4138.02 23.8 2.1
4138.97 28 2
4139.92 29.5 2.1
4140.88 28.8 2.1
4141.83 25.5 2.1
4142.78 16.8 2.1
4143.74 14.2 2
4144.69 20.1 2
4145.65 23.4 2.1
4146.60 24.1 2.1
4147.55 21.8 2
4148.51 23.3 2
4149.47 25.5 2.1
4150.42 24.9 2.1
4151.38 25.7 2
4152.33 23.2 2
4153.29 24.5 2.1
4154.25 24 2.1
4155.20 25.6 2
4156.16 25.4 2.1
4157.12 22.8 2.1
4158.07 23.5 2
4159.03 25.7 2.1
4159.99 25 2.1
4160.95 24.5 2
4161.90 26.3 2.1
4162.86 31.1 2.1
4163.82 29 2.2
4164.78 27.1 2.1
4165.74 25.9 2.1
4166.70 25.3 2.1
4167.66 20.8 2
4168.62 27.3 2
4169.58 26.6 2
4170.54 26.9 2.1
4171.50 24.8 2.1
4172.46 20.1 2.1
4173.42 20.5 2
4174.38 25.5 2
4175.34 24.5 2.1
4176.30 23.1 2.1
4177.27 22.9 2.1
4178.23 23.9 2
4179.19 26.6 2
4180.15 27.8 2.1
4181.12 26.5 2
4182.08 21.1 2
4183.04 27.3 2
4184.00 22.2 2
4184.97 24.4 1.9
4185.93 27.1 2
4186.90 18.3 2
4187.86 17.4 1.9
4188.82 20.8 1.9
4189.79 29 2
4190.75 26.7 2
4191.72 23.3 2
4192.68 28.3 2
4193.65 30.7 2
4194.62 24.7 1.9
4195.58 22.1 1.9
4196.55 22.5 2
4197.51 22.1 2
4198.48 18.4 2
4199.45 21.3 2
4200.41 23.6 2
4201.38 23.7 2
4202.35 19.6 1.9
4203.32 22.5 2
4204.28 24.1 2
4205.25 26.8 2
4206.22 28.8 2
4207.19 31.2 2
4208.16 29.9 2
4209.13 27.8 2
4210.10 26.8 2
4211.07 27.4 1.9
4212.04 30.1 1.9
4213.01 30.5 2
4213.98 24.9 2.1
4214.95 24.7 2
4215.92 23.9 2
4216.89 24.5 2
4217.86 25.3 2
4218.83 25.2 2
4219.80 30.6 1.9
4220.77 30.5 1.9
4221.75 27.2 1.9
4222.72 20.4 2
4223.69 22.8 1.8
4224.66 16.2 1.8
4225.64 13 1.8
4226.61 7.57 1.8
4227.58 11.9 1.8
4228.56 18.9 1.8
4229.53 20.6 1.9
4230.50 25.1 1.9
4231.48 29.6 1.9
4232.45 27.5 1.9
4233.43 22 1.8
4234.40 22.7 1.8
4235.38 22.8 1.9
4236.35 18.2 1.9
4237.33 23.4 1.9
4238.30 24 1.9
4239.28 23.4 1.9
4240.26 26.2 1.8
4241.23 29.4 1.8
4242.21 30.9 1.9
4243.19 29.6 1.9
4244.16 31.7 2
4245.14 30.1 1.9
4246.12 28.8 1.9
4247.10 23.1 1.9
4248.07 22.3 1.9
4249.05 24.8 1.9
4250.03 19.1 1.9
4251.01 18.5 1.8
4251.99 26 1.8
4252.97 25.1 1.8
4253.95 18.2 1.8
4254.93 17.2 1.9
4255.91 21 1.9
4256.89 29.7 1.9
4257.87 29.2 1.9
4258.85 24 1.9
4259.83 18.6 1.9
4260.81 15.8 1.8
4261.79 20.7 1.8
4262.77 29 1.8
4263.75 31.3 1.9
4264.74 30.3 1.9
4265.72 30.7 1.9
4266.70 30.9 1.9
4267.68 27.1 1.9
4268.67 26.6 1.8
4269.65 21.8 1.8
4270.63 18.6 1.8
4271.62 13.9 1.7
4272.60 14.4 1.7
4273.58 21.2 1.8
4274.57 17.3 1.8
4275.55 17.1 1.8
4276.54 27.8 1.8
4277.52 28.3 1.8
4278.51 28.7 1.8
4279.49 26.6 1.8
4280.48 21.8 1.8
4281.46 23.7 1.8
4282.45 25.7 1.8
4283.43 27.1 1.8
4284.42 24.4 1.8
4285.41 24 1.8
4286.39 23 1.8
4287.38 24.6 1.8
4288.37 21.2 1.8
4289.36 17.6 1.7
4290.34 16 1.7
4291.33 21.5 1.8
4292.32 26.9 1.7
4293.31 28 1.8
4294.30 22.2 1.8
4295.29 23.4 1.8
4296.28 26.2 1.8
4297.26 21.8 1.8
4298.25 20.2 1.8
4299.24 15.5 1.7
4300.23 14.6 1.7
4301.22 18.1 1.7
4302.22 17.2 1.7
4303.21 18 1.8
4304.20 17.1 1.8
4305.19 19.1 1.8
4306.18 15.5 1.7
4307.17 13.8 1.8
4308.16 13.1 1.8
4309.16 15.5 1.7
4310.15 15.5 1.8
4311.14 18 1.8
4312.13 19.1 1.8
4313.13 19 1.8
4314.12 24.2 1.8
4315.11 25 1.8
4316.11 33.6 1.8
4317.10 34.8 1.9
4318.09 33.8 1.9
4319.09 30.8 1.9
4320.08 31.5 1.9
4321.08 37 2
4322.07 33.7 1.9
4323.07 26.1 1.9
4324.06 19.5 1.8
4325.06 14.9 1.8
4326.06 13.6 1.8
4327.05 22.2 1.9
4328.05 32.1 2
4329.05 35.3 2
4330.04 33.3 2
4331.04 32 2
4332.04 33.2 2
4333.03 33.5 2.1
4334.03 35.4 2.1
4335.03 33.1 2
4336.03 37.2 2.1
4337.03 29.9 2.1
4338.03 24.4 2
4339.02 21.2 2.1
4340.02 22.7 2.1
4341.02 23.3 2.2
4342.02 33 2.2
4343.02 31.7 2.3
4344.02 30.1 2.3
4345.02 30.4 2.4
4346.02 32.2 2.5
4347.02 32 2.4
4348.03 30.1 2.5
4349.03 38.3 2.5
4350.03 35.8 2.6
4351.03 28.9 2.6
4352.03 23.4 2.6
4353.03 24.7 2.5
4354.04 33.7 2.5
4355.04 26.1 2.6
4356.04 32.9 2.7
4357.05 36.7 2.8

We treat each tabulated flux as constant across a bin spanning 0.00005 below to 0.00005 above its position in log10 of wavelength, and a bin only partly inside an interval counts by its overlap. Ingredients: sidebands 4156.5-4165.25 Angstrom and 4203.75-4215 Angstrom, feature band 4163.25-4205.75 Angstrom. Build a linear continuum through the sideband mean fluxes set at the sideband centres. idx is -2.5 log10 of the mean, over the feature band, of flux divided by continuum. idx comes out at 0.117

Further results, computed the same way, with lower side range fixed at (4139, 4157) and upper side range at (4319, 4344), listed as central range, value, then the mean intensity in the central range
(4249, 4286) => 0.15 mag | 23.6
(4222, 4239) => 0.26 mag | 20.5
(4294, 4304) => 0.38 mag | 19.6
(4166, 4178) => 0.02 mag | 24.1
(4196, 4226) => 0.03 mag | 24.8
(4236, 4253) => 0.05 mag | 25.3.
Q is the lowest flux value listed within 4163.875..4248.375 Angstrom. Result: 7.57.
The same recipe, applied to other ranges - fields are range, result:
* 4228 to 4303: 13.9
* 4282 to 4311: 13.1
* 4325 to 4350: 13.6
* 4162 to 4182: 20.1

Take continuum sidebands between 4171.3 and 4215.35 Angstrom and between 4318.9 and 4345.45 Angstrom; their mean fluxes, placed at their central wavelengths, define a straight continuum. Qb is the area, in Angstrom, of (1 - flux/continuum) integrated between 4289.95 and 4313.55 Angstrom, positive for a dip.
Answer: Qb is 7.6 Angstrom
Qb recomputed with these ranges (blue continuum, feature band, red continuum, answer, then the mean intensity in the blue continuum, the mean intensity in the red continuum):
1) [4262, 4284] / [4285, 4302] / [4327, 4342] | 3.2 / 24.5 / 30.2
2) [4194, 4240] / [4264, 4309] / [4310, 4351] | 8.2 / 23.7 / 28.7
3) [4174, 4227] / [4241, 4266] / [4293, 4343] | -0.6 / 24.4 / 24.7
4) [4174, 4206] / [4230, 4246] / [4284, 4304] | -2.4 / 23.9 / 21.1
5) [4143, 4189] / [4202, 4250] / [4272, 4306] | -3.6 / 24.1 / 21.7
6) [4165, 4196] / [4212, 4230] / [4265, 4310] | 0.8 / 24.5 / 21.5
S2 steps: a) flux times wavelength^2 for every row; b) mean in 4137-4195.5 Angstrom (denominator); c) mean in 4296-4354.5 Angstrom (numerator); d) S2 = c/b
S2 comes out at 1.1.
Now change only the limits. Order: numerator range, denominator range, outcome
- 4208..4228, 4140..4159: 1.05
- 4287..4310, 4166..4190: 0.85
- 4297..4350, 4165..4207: 1.14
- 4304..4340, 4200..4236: 1.13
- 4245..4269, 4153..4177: 1.03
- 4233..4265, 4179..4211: 1.02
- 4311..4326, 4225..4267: 1.16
